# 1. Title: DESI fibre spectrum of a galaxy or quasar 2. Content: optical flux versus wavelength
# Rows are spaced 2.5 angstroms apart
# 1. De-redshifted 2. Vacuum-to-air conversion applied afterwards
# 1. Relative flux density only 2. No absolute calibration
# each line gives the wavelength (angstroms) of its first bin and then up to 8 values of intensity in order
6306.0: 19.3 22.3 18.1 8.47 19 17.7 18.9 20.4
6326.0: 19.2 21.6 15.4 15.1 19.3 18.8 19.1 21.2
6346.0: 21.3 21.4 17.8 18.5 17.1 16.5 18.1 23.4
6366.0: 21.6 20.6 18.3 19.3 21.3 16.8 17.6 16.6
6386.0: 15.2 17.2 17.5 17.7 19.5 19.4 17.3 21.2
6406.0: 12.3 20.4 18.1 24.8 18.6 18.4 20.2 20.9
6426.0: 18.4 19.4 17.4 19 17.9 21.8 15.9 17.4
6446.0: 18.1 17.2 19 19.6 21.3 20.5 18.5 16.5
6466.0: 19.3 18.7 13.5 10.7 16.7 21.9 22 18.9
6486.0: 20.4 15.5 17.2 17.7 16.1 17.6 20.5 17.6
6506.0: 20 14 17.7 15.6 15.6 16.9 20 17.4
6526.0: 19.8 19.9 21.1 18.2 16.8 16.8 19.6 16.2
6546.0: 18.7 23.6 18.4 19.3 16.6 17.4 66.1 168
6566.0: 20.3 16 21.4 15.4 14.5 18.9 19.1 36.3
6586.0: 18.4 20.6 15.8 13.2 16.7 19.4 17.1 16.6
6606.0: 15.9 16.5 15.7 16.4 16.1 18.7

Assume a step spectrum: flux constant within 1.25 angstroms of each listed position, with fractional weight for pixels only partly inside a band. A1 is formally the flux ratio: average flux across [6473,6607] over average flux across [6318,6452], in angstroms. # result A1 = 1.17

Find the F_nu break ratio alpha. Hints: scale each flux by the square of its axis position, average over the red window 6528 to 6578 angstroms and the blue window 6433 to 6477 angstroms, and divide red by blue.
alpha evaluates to 1.6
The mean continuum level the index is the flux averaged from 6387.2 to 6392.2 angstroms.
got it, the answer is 17.3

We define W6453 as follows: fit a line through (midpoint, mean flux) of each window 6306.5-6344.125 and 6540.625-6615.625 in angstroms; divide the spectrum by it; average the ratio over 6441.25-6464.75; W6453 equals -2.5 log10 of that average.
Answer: 0.17 mag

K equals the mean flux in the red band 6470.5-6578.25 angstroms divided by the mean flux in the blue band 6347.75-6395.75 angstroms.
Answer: 1.22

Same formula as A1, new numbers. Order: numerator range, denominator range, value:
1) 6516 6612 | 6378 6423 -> 1.29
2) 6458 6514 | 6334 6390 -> 0.94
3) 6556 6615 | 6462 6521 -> 1.52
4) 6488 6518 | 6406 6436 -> 0.89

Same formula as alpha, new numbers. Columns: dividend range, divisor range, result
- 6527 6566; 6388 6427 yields 1.73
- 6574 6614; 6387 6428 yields 1.02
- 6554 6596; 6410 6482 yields 1.70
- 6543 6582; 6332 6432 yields 1.74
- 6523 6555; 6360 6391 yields 1.06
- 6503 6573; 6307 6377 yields 1.42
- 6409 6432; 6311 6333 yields 1.15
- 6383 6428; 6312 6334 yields 1.10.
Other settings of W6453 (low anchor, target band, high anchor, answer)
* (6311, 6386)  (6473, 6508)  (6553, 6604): 0.33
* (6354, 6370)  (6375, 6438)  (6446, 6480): 0.02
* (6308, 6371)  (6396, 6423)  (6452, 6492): -0.04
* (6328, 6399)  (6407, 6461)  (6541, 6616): 0.08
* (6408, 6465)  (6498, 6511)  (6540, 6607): 0.25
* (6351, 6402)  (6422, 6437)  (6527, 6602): 0.08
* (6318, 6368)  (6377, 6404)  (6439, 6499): 0.06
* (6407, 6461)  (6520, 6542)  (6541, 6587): 0.40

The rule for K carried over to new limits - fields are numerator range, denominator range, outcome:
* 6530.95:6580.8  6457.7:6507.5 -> 1.57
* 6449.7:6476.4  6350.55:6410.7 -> 0.96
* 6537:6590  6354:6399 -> 1.54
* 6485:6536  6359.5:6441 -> 0.95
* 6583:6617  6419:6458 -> 0.94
